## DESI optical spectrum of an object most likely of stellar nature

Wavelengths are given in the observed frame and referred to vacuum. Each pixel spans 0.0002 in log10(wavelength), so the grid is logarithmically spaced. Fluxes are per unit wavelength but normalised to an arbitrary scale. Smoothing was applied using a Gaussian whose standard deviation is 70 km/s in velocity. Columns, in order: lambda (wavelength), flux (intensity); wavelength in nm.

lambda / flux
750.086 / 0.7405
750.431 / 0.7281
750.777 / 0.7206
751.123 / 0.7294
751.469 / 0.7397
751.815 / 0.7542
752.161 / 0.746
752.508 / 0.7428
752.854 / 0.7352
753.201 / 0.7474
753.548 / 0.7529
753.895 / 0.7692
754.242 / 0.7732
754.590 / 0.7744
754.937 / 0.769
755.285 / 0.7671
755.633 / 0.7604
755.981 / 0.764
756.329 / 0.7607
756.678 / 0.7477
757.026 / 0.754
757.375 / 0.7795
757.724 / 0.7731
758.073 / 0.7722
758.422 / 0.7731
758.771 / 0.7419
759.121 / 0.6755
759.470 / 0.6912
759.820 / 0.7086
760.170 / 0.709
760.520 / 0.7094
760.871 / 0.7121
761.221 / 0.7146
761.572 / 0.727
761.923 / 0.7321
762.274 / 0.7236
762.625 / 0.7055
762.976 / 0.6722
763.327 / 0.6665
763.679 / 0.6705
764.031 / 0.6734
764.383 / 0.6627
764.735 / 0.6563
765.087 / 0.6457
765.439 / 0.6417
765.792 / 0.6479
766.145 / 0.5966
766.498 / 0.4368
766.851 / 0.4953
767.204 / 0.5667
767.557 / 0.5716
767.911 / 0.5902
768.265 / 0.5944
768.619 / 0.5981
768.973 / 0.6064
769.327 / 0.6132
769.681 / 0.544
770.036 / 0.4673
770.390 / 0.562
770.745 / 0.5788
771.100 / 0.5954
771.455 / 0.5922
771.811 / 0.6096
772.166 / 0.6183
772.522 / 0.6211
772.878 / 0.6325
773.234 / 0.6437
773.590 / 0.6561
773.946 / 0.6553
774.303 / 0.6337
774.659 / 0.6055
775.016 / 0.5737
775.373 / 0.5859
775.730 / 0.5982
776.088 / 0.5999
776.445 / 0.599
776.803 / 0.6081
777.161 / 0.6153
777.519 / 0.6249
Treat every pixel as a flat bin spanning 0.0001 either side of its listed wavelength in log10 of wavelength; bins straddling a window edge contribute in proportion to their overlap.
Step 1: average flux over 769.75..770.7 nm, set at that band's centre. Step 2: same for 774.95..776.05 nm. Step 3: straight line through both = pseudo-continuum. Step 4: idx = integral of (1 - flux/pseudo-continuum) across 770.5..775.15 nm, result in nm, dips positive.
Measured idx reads -0.49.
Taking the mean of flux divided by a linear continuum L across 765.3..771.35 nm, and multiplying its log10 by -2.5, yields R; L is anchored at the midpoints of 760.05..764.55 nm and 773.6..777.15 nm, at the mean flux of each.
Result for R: 0.15 mag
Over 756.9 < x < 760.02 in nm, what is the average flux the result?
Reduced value 0.741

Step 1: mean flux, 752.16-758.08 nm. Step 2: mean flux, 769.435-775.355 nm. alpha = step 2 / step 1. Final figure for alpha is 0.79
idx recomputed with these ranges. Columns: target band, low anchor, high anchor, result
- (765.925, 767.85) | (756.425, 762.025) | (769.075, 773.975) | 0.32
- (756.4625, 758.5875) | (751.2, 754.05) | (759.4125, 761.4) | -0.13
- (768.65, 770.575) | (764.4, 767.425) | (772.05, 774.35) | 0.16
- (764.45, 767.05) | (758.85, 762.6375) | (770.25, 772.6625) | 0.26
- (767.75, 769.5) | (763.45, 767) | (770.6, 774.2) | 0.05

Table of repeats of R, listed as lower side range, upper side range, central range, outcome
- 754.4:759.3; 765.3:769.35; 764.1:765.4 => -0.056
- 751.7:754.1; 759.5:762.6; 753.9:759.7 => -0.031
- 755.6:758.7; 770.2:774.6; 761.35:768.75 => 0.092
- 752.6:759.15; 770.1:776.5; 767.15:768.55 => 0.125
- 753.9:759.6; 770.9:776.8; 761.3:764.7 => 0.019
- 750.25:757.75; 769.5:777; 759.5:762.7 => -0.028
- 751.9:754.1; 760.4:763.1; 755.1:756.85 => -0.033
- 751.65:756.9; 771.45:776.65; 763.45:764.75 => 0.033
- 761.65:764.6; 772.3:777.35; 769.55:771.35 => 0.167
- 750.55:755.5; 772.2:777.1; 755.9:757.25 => -0.040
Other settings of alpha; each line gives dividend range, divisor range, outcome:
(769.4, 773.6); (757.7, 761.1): 0.82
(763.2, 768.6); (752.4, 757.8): 0.80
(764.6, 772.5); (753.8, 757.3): 0.76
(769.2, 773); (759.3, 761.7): 0.82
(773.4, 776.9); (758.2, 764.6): 0.87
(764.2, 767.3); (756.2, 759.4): 0.79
